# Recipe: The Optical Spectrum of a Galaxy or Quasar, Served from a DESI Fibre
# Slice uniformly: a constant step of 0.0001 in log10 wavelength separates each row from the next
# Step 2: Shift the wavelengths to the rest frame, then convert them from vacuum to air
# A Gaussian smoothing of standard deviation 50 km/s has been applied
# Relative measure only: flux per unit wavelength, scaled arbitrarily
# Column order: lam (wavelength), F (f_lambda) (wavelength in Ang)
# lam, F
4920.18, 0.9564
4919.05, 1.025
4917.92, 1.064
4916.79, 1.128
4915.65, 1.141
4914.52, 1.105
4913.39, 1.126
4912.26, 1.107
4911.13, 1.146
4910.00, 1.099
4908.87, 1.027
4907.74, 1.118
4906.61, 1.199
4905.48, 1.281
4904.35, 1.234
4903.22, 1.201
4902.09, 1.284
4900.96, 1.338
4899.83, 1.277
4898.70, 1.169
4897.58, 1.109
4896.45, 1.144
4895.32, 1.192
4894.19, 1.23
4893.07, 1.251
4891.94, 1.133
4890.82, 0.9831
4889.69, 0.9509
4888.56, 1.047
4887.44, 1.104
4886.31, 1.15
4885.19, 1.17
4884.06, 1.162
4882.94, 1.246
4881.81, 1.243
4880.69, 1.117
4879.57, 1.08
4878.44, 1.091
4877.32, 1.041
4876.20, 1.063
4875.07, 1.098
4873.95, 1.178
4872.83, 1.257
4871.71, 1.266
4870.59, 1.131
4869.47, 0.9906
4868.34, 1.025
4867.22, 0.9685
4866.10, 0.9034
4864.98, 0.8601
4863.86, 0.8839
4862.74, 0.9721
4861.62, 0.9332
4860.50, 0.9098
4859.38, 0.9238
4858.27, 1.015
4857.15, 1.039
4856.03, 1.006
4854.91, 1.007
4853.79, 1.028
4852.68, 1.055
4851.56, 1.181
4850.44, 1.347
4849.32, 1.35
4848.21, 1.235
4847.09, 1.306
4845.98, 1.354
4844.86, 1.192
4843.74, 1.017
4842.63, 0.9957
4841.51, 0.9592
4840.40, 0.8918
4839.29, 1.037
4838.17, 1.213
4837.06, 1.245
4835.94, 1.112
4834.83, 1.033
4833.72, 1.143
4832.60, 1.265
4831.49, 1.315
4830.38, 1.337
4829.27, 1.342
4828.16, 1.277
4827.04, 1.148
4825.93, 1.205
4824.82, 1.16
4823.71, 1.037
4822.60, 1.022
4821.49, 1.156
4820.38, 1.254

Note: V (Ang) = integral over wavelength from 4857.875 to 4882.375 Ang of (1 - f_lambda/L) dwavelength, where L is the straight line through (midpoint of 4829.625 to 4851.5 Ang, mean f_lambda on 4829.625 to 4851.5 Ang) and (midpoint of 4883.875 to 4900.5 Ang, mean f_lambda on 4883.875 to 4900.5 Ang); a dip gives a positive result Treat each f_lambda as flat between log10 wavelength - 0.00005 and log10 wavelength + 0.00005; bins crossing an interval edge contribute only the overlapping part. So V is 2.4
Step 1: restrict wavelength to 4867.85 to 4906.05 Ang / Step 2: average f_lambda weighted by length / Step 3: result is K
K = 1.15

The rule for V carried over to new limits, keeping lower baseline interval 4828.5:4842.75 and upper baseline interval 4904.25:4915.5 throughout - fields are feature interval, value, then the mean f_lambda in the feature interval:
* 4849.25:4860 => 0.62 Ang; 1.08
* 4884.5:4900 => 0.14 Ang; 1.13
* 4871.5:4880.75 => 0.15 Ang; 1.13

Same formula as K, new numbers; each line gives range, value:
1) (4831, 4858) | 1.14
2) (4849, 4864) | 1.05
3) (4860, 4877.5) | 1.03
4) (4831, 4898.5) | 1.1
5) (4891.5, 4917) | 1.18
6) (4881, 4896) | 1.14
